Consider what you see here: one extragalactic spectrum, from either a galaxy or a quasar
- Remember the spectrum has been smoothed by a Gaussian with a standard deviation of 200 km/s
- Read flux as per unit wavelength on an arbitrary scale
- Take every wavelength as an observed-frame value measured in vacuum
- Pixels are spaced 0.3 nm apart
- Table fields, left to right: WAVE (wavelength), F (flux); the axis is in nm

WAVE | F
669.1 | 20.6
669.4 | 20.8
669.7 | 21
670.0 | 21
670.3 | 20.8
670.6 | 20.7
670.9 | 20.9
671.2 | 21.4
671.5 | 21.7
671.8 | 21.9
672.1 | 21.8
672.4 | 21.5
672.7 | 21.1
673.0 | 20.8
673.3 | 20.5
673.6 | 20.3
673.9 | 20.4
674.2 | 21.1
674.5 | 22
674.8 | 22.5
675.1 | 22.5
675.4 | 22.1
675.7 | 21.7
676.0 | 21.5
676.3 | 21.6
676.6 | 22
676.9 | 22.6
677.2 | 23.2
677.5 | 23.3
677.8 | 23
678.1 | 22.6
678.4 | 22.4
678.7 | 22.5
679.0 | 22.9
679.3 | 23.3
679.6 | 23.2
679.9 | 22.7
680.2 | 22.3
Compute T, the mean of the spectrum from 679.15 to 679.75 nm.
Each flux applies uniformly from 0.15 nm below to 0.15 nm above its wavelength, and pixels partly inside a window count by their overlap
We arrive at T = 23.2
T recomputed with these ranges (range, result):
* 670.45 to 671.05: 20.8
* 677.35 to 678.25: 23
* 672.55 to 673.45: 20.8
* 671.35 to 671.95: 21.8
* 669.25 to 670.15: 20.9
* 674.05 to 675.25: 22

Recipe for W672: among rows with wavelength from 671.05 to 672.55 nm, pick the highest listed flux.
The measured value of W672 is 21.9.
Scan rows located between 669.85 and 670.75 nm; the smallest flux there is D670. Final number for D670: 20.7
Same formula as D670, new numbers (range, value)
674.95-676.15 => 21.5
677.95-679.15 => 22.4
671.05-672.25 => 21.4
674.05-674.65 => 21.1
